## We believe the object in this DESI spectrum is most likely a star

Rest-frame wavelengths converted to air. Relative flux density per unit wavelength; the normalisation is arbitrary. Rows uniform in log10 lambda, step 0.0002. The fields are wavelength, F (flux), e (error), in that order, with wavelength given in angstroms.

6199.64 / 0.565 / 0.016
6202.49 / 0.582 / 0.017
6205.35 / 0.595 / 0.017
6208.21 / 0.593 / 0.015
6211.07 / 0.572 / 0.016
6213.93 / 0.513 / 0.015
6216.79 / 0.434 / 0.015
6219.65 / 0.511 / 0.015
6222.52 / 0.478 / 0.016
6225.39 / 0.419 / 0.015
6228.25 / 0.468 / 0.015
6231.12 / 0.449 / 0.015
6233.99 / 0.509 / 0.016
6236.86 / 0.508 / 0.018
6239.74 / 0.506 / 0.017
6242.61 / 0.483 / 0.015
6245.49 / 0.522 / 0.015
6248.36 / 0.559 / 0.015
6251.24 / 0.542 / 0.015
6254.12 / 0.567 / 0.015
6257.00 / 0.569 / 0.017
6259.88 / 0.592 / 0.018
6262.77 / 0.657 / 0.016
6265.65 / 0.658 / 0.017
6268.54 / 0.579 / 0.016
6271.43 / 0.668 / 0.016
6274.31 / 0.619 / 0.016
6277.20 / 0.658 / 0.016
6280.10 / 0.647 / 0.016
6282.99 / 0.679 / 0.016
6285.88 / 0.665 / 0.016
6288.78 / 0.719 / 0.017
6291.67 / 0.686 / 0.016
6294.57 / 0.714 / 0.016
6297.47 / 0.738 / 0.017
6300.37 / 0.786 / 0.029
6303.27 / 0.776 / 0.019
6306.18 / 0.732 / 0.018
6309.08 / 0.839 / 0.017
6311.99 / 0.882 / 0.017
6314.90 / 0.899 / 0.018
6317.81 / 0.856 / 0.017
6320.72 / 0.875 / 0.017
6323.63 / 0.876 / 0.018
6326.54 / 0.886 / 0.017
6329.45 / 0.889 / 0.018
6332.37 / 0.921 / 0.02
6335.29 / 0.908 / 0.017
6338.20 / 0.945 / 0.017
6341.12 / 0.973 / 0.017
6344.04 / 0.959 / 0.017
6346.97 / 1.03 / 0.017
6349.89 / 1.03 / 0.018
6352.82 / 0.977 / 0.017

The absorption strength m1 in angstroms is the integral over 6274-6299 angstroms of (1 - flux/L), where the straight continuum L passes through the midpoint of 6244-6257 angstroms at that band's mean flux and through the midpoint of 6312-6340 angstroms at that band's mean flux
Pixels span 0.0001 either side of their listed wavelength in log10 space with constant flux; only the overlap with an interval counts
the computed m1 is 1.07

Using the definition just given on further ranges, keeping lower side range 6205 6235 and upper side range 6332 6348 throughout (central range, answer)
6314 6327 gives 0.07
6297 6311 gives 0.67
